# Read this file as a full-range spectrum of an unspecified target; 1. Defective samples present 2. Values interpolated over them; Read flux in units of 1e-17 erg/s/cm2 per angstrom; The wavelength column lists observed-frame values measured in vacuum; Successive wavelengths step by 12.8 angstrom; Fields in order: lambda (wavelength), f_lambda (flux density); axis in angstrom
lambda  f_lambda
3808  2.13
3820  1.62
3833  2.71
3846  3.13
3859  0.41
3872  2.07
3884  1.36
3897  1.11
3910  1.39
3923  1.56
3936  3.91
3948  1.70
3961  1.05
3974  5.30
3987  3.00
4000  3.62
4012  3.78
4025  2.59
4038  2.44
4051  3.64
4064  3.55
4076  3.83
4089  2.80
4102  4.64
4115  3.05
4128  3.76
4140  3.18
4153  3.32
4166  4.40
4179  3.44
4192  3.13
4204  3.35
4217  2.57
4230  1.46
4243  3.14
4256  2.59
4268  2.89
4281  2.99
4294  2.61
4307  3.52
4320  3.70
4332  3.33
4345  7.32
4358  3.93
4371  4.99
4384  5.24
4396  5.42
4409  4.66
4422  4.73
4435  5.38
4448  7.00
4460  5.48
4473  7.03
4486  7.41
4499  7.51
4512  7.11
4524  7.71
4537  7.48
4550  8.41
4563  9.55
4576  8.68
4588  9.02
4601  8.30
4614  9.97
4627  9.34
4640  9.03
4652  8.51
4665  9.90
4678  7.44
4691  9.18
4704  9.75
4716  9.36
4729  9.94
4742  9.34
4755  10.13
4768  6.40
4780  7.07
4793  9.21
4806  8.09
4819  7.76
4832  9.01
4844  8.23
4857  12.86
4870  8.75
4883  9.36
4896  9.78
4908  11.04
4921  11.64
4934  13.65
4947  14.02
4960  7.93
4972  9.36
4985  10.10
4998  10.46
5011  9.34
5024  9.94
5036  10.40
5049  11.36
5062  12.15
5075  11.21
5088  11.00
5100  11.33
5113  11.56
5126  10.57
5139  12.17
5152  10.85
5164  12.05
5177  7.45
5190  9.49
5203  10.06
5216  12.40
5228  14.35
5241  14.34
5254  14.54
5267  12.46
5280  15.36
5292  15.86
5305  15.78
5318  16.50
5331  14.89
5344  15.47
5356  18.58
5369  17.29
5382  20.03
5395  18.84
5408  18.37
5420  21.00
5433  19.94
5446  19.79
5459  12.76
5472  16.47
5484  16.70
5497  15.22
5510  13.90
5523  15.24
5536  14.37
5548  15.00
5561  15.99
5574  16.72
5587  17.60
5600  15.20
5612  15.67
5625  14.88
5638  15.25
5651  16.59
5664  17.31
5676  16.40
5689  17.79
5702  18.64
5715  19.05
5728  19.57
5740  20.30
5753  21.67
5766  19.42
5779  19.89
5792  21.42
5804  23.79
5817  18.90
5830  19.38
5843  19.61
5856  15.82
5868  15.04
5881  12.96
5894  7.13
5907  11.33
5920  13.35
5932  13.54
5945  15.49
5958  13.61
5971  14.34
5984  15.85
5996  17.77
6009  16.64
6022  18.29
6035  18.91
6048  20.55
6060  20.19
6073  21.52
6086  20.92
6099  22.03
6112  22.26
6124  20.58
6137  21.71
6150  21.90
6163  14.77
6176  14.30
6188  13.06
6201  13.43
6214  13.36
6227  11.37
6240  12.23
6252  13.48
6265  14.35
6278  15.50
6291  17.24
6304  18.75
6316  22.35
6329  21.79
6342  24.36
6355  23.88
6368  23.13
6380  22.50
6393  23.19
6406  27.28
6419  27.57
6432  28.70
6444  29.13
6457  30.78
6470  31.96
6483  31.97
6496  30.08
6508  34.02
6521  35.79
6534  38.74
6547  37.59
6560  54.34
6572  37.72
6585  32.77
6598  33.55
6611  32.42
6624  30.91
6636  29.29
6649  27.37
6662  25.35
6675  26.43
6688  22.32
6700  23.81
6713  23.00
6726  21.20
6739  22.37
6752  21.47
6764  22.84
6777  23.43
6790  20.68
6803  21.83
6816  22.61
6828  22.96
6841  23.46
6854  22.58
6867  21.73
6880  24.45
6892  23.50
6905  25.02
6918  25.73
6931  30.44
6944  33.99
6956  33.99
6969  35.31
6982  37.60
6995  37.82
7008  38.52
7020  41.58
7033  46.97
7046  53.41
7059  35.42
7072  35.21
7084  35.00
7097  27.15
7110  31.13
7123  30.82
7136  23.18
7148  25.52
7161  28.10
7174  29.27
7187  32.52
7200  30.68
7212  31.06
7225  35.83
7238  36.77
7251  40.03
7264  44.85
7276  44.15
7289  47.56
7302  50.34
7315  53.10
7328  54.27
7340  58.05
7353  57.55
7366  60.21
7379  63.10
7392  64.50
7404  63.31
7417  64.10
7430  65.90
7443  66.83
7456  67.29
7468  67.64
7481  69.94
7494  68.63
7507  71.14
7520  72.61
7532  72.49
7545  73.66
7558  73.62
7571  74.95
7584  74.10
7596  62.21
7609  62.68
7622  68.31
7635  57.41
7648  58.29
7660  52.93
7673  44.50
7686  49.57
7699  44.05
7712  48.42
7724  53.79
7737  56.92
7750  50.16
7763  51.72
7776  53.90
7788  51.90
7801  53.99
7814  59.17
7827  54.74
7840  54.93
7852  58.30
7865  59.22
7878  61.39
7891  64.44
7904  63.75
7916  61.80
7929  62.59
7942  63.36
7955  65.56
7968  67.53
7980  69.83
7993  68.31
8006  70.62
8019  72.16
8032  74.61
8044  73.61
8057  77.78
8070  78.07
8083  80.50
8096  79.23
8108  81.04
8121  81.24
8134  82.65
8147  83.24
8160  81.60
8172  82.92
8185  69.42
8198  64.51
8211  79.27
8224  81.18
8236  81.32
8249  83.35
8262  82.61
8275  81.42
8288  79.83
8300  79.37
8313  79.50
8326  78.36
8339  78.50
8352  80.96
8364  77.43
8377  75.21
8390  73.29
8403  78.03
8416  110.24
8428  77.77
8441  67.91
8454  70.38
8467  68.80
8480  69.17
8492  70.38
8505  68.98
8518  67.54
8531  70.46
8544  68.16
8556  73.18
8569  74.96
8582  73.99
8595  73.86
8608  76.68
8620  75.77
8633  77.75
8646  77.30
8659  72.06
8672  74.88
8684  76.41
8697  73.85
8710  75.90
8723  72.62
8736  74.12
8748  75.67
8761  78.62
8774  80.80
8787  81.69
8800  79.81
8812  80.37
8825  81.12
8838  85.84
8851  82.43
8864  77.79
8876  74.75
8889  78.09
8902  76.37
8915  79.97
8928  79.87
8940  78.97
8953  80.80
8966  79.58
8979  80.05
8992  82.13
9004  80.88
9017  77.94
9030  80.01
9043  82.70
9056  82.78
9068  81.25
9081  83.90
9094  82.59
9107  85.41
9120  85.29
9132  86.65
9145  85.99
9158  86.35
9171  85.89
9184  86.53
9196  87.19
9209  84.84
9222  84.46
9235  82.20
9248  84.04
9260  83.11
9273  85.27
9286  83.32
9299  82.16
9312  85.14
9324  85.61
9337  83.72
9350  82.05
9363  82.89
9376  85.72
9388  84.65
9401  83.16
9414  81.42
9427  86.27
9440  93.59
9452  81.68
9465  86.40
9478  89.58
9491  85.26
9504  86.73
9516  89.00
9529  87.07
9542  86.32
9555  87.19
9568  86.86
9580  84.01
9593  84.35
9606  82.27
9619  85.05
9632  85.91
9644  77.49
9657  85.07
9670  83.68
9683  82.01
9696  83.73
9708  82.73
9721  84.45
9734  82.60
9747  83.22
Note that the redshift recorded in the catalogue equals 0.000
